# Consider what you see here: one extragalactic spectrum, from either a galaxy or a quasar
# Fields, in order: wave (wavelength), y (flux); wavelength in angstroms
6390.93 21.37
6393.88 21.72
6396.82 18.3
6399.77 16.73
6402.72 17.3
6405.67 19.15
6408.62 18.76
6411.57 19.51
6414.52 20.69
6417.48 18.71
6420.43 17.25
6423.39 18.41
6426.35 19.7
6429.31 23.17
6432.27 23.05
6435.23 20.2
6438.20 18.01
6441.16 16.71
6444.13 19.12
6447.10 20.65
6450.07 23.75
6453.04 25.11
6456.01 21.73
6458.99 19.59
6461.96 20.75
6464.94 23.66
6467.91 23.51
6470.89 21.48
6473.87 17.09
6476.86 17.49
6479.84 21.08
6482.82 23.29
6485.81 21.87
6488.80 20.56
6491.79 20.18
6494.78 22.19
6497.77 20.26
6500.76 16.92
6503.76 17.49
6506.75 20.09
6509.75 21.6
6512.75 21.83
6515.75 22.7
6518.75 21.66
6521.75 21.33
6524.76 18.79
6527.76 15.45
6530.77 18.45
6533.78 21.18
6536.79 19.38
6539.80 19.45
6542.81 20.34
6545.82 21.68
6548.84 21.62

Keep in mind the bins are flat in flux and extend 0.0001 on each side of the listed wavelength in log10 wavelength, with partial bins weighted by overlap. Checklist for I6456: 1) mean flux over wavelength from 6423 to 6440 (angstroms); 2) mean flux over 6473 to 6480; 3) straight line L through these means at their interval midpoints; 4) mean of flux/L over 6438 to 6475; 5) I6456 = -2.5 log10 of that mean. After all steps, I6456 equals -0.098 mag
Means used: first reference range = 20.5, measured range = 21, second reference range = 18.2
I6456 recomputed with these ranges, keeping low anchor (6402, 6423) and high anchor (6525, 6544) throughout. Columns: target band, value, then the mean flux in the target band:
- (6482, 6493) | -0.13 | 21.4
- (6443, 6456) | -0.18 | 22.2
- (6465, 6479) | -0.08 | 20.3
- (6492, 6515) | -0.07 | 20.1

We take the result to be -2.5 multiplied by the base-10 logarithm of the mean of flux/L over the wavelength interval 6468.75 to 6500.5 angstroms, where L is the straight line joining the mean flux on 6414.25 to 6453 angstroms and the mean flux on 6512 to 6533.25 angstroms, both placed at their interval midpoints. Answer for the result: -0.02 mag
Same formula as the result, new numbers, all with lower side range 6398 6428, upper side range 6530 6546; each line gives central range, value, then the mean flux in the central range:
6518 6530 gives 0.04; 19.1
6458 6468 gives -0.14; 21.8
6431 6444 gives -0.03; 19.4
